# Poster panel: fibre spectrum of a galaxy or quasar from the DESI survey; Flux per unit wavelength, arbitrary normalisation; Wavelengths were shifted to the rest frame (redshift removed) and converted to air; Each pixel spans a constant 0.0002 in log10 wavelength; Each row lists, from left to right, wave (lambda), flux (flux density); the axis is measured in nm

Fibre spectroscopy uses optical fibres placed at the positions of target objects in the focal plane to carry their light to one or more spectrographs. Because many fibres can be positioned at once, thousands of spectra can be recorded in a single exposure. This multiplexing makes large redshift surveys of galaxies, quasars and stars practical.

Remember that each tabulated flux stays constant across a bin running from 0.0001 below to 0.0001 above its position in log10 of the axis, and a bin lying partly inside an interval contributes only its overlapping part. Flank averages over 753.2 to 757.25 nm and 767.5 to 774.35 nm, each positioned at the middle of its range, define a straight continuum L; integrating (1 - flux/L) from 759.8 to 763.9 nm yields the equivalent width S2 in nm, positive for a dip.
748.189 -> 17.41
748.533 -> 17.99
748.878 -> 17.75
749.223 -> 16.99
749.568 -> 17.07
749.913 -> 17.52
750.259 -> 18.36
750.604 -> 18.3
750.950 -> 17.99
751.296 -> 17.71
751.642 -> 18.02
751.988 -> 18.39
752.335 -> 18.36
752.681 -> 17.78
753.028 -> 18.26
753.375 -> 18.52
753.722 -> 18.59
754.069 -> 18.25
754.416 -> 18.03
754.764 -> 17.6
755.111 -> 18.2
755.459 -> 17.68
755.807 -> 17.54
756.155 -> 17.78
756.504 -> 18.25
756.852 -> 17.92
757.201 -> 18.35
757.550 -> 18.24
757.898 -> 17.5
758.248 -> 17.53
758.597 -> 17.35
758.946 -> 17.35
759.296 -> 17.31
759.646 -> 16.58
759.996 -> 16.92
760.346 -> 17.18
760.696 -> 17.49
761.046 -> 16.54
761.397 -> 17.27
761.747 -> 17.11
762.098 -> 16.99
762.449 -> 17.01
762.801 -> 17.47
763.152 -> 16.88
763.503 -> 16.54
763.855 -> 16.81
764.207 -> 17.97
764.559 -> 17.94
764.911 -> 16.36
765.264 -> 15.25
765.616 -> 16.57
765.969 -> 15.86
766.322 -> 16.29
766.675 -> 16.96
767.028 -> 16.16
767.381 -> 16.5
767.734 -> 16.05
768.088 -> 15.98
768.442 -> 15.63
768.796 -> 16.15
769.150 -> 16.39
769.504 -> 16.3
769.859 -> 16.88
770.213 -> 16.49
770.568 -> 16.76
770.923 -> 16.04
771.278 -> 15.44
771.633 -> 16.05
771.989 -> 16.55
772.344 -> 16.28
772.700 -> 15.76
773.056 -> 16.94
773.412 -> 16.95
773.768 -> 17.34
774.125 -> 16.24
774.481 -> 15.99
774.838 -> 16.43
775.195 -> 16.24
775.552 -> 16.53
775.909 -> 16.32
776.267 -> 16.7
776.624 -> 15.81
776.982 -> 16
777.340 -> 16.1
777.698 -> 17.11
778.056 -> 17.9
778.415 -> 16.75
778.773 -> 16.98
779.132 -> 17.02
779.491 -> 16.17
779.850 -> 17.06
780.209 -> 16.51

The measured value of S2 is 0.071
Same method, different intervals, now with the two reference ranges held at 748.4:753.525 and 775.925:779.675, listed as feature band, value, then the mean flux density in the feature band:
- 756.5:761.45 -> 0.03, 17.4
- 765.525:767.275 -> 0.08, 16.4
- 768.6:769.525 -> 0.04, 16.3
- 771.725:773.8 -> 0.04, 16.6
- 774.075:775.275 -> 0.04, 16.2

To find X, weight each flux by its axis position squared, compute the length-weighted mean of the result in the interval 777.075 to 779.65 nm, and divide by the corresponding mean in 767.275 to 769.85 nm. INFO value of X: 1.1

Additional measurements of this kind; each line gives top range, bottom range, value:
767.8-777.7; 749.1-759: 0.96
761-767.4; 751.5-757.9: 0.95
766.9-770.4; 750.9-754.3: 0.93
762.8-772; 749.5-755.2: 0.95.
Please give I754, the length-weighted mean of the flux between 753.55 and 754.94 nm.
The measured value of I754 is 18.1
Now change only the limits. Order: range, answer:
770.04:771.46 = 16.2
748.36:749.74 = 17.5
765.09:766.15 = 15.9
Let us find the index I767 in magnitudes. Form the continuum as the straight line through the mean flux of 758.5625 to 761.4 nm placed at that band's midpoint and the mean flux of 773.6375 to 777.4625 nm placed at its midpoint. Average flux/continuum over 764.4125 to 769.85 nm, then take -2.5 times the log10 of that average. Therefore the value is 0.029 mag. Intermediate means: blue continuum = 17.1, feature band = 16.3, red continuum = 16.3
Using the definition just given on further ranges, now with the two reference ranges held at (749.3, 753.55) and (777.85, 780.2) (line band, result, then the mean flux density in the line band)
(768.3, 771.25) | 0.06 mag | 16.3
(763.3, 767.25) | 0.05 mag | 16.6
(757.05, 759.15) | 0.00 mag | 17.7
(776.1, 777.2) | 0.06 mag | 16.2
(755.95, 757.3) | -0.01 mag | 18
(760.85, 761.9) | 0.04 mag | 17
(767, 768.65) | 0.09 mag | 16.1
